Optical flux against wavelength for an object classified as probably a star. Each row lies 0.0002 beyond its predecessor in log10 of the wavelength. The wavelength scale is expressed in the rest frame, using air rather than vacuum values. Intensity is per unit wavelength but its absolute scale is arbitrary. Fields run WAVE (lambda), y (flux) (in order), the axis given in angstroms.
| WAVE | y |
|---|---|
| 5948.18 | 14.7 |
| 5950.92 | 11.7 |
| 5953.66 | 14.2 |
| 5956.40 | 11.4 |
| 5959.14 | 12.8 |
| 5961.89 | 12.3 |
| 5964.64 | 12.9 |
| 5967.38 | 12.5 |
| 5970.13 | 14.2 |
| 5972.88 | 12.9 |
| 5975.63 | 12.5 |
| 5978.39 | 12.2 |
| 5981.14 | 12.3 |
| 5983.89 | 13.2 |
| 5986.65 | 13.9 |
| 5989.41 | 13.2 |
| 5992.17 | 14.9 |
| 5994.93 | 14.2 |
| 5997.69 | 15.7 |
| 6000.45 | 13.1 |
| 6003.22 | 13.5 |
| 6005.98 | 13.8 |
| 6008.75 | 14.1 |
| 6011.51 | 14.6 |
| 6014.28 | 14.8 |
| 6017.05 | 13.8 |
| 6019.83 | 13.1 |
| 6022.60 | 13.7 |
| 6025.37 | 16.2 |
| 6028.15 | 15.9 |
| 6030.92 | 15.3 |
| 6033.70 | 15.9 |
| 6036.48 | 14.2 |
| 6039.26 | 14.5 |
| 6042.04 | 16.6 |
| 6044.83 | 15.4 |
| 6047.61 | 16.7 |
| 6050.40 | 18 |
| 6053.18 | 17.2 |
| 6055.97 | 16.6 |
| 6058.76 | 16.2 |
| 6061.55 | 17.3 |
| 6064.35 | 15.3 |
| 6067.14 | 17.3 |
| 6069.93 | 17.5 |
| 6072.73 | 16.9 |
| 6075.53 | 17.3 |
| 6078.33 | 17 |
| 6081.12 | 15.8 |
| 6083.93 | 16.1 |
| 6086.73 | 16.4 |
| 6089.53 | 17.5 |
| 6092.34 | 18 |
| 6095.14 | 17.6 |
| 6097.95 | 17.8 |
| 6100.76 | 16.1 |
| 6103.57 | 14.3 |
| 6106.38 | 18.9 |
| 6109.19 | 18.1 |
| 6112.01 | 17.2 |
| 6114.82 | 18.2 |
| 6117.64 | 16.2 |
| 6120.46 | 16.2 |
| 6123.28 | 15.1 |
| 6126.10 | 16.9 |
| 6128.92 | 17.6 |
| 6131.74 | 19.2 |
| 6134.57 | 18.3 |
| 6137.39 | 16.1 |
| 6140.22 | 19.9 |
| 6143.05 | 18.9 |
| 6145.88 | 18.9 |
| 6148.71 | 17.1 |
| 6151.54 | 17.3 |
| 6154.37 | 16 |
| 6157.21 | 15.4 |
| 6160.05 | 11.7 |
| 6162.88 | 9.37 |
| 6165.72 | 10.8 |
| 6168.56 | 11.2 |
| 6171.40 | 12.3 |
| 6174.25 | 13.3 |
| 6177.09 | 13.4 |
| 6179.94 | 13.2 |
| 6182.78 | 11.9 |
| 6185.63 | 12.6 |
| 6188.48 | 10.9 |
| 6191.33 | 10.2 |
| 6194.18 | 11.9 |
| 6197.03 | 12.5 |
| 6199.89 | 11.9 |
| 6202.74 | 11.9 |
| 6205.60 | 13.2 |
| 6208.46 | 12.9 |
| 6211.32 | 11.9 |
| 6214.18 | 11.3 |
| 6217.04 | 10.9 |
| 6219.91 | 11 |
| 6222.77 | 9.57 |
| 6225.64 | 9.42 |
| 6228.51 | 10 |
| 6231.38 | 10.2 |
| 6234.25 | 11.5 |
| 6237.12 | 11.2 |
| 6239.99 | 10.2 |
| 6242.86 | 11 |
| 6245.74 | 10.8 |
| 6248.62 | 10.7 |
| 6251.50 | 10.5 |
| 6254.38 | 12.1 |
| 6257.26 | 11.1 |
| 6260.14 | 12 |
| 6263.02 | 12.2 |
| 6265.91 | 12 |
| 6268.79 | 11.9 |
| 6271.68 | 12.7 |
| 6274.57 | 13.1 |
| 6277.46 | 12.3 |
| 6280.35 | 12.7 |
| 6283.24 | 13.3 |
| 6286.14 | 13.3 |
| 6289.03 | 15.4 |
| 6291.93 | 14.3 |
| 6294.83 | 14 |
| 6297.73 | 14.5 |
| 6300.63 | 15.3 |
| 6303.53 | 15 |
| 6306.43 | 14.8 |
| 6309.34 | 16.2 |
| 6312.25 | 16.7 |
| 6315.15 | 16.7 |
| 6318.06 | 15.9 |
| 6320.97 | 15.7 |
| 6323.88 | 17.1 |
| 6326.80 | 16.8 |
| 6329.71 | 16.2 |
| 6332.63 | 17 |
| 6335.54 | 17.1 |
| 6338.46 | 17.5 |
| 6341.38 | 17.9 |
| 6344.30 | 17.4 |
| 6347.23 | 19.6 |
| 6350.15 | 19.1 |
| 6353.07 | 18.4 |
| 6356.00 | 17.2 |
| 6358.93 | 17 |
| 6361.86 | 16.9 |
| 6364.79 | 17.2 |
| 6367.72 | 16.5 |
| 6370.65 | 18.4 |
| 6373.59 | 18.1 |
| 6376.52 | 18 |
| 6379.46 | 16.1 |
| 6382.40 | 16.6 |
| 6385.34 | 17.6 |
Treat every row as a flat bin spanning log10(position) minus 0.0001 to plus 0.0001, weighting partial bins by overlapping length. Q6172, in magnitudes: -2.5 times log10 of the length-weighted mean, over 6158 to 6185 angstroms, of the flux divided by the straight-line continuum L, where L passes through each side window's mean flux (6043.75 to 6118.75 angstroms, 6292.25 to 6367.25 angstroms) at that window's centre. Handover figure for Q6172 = 0.366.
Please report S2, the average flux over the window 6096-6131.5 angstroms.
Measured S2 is 17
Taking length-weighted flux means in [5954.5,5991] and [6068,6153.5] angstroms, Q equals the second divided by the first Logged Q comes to 1.35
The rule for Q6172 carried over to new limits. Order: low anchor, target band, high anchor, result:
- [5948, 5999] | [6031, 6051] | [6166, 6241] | -0.23 mag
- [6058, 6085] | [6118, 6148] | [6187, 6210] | -0.22 mag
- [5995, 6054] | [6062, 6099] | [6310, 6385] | -0.10 mag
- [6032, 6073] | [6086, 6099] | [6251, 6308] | -0.11 mag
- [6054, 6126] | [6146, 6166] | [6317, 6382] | 0.17 mag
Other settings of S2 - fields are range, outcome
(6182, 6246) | 11.3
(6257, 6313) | 13.7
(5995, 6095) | 15.8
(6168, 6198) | 12.1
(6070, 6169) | 16.5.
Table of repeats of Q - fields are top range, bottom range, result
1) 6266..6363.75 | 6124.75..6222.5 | 1.14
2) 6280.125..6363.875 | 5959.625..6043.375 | 1.16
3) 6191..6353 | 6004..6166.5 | 0.84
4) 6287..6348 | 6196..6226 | 1.40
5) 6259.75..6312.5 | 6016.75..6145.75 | 0.82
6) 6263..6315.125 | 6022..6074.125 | 0.87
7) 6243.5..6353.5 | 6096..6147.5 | 0.84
